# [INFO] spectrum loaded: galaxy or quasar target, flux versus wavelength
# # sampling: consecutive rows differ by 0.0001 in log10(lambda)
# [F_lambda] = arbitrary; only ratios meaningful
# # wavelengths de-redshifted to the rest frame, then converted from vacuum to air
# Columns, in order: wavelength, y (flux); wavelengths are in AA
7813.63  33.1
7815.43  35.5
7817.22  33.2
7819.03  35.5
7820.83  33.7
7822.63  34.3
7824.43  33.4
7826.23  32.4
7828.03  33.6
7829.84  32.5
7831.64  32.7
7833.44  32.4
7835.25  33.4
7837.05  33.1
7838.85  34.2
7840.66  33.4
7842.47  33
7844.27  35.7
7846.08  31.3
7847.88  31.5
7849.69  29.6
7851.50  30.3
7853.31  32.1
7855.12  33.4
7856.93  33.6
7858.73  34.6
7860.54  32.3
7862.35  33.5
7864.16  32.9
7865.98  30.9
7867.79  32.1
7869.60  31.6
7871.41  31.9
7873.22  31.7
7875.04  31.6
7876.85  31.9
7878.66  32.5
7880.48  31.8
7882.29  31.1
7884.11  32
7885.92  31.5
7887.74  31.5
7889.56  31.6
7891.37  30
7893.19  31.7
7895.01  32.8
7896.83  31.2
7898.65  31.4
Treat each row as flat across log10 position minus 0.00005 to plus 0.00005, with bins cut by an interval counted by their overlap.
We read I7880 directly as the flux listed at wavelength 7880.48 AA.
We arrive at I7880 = 31.8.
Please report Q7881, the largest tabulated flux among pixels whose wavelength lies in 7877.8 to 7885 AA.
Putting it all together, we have 32.5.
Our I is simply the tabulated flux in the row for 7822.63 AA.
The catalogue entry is 34.3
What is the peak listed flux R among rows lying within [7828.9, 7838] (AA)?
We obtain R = 33.4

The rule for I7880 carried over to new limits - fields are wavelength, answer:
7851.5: 30.3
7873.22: 31.7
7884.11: 32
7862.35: 33.5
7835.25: 33.4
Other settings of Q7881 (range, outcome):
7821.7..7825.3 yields 34.3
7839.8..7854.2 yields 35.7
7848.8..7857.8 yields 33.6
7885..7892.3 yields 31.6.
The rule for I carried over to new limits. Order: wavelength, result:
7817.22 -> 33.2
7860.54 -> 32.3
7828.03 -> 33.6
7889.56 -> 31.6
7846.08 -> 31.3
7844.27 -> 35.7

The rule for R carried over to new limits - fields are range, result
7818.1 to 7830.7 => 35.5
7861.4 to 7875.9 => 33.5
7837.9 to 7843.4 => 34.2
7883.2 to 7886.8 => 32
